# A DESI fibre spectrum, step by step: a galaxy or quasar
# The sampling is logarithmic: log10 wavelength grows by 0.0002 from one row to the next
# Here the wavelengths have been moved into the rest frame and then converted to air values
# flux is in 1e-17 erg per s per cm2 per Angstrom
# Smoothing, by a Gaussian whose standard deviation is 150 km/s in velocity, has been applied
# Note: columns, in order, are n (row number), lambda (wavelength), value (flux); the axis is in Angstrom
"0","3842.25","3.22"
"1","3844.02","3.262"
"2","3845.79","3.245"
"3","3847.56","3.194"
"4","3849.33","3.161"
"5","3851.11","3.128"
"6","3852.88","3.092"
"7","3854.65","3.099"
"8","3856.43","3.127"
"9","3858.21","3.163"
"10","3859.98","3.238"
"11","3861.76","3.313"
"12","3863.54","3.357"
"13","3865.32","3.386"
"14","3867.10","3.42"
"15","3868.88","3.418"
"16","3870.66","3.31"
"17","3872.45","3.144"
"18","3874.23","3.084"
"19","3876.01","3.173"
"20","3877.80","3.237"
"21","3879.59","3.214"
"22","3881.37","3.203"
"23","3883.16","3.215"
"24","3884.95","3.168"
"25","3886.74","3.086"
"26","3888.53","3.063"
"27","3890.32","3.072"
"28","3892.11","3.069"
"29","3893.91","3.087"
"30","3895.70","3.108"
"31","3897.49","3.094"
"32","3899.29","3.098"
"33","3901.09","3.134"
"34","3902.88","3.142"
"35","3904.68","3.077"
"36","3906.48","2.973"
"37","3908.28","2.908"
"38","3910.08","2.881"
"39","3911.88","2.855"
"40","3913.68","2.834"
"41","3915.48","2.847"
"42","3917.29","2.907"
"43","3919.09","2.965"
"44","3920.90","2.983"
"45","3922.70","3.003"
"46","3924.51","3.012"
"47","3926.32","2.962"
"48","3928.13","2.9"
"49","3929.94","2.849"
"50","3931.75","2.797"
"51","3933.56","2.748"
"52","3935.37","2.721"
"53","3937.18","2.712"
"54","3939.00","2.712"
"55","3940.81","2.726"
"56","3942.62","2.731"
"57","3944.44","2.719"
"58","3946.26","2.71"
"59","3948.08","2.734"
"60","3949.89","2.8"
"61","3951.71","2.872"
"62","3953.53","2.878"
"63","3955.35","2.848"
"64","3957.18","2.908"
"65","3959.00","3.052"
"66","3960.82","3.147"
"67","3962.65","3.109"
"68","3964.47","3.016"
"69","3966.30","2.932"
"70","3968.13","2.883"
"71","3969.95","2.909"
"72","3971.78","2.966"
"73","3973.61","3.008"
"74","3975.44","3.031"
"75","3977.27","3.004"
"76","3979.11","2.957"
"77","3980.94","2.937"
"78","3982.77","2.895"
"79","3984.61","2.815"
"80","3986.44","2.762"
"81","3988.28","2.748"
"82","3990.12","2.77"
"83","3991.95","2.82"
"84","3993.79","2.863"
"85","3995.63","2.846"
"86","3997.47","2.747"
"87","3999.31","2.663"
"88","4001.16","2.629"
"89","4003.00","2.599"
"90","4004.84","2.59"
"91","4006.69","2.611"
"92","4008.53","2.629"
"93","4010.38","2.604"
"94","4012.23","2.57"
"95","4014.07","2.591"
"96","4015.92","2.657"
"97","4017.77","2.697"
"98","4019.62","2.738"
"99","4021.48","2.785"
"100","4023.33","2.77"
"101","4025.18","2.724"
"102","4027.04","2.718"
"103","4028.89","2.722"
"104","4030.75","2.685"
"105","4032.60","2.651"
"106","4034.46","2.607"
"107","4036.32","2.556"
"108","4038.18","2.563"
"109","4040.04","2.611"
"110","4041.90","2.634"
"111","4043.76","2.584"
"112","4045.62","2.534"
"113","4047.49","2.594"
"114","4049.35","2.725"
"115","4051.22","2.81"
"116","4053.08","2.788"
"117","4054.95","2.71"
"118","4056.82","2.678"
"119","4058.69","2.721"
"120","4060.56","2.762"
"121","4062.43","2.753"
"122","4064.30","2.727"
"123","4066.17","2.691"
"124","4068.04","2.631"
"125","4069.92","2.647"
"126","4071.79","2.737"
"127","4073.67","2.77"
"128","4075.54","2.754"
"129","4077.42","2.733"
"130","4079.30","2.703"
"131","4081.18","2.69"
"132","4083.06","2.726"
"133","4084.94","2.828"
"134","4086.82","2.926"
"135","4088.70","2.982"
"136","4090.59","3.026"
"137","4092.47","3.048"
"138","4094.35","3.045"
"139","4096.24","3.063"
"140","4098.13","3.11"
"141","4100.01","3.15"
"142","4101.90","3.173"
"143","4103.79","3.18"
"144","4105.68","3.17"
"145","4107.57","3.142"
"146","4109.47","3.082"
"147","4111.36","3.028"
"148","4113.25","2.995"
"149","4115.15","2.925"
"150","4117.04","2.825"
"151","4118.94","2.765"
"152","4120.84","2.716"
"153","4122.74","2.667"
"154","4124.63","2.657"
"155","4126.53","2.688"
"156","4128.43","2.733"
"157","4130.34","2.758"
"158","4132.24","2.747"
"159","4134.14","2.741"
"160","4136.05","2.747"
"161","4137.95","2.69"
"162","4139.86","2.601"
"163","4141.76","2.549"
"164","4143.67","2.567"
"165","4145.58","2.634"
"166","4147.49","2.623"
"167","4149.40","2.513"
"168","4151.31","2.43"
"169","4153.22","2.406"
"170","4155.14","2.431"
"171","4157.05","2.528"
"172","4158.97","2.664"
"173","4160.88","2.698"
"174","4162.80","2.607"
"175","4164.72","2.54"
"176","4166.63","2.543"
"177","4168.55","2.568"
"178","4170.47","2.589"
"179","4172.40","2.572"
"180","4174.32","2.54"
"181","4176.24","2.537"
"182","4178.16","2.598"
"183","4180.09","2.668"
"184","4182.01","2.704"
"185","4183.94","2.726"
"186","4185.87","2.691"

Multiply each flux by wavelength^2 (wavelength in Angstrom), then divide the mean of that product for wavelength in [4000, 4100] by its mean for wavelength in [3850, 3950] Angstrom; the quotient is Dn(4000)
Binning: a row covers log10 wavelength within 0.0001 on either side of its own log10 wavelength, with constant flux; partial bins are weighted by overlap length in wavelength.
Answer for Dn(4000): 1.0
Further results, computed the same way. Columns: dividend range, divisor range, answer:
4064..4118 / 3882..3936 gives 1.07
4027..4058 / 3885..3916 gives 0.94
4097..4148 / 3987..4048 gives 1.12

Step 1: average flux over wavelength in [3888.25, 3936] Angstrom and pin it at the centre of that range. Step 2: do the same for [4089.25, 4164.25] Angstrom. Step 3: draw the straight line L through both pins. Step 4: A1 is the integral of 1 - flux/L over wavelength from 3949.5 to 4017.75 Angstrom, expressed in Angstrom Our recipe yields 1.95 Angstrom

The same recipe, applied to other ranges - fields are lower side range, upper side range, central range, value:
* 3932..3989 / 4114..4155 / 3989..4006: 0.6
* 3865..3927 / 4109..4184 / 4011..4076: 3.5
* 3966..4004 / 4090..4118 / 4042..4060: 1.7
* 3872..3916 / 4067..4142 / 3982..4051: 6.1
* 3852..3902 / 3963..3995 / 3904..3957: 3.3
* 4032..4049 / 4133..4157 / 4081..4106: -4.1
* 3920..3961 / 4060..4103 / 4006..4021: 1.1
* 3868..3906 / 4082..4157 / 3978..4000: 1.3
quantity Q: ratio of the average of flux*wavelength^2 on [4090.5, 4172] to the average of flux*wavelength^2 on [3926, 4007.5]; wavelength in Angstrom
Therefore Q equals 1.06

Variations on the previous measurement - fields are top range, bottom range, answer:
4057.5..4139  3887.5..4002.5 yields 1.06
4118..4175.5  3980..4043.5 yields 1.04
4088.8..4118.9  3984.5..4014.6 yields 1.19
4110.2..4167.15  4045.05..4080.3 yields 1.02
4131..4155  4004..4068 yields 1.03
